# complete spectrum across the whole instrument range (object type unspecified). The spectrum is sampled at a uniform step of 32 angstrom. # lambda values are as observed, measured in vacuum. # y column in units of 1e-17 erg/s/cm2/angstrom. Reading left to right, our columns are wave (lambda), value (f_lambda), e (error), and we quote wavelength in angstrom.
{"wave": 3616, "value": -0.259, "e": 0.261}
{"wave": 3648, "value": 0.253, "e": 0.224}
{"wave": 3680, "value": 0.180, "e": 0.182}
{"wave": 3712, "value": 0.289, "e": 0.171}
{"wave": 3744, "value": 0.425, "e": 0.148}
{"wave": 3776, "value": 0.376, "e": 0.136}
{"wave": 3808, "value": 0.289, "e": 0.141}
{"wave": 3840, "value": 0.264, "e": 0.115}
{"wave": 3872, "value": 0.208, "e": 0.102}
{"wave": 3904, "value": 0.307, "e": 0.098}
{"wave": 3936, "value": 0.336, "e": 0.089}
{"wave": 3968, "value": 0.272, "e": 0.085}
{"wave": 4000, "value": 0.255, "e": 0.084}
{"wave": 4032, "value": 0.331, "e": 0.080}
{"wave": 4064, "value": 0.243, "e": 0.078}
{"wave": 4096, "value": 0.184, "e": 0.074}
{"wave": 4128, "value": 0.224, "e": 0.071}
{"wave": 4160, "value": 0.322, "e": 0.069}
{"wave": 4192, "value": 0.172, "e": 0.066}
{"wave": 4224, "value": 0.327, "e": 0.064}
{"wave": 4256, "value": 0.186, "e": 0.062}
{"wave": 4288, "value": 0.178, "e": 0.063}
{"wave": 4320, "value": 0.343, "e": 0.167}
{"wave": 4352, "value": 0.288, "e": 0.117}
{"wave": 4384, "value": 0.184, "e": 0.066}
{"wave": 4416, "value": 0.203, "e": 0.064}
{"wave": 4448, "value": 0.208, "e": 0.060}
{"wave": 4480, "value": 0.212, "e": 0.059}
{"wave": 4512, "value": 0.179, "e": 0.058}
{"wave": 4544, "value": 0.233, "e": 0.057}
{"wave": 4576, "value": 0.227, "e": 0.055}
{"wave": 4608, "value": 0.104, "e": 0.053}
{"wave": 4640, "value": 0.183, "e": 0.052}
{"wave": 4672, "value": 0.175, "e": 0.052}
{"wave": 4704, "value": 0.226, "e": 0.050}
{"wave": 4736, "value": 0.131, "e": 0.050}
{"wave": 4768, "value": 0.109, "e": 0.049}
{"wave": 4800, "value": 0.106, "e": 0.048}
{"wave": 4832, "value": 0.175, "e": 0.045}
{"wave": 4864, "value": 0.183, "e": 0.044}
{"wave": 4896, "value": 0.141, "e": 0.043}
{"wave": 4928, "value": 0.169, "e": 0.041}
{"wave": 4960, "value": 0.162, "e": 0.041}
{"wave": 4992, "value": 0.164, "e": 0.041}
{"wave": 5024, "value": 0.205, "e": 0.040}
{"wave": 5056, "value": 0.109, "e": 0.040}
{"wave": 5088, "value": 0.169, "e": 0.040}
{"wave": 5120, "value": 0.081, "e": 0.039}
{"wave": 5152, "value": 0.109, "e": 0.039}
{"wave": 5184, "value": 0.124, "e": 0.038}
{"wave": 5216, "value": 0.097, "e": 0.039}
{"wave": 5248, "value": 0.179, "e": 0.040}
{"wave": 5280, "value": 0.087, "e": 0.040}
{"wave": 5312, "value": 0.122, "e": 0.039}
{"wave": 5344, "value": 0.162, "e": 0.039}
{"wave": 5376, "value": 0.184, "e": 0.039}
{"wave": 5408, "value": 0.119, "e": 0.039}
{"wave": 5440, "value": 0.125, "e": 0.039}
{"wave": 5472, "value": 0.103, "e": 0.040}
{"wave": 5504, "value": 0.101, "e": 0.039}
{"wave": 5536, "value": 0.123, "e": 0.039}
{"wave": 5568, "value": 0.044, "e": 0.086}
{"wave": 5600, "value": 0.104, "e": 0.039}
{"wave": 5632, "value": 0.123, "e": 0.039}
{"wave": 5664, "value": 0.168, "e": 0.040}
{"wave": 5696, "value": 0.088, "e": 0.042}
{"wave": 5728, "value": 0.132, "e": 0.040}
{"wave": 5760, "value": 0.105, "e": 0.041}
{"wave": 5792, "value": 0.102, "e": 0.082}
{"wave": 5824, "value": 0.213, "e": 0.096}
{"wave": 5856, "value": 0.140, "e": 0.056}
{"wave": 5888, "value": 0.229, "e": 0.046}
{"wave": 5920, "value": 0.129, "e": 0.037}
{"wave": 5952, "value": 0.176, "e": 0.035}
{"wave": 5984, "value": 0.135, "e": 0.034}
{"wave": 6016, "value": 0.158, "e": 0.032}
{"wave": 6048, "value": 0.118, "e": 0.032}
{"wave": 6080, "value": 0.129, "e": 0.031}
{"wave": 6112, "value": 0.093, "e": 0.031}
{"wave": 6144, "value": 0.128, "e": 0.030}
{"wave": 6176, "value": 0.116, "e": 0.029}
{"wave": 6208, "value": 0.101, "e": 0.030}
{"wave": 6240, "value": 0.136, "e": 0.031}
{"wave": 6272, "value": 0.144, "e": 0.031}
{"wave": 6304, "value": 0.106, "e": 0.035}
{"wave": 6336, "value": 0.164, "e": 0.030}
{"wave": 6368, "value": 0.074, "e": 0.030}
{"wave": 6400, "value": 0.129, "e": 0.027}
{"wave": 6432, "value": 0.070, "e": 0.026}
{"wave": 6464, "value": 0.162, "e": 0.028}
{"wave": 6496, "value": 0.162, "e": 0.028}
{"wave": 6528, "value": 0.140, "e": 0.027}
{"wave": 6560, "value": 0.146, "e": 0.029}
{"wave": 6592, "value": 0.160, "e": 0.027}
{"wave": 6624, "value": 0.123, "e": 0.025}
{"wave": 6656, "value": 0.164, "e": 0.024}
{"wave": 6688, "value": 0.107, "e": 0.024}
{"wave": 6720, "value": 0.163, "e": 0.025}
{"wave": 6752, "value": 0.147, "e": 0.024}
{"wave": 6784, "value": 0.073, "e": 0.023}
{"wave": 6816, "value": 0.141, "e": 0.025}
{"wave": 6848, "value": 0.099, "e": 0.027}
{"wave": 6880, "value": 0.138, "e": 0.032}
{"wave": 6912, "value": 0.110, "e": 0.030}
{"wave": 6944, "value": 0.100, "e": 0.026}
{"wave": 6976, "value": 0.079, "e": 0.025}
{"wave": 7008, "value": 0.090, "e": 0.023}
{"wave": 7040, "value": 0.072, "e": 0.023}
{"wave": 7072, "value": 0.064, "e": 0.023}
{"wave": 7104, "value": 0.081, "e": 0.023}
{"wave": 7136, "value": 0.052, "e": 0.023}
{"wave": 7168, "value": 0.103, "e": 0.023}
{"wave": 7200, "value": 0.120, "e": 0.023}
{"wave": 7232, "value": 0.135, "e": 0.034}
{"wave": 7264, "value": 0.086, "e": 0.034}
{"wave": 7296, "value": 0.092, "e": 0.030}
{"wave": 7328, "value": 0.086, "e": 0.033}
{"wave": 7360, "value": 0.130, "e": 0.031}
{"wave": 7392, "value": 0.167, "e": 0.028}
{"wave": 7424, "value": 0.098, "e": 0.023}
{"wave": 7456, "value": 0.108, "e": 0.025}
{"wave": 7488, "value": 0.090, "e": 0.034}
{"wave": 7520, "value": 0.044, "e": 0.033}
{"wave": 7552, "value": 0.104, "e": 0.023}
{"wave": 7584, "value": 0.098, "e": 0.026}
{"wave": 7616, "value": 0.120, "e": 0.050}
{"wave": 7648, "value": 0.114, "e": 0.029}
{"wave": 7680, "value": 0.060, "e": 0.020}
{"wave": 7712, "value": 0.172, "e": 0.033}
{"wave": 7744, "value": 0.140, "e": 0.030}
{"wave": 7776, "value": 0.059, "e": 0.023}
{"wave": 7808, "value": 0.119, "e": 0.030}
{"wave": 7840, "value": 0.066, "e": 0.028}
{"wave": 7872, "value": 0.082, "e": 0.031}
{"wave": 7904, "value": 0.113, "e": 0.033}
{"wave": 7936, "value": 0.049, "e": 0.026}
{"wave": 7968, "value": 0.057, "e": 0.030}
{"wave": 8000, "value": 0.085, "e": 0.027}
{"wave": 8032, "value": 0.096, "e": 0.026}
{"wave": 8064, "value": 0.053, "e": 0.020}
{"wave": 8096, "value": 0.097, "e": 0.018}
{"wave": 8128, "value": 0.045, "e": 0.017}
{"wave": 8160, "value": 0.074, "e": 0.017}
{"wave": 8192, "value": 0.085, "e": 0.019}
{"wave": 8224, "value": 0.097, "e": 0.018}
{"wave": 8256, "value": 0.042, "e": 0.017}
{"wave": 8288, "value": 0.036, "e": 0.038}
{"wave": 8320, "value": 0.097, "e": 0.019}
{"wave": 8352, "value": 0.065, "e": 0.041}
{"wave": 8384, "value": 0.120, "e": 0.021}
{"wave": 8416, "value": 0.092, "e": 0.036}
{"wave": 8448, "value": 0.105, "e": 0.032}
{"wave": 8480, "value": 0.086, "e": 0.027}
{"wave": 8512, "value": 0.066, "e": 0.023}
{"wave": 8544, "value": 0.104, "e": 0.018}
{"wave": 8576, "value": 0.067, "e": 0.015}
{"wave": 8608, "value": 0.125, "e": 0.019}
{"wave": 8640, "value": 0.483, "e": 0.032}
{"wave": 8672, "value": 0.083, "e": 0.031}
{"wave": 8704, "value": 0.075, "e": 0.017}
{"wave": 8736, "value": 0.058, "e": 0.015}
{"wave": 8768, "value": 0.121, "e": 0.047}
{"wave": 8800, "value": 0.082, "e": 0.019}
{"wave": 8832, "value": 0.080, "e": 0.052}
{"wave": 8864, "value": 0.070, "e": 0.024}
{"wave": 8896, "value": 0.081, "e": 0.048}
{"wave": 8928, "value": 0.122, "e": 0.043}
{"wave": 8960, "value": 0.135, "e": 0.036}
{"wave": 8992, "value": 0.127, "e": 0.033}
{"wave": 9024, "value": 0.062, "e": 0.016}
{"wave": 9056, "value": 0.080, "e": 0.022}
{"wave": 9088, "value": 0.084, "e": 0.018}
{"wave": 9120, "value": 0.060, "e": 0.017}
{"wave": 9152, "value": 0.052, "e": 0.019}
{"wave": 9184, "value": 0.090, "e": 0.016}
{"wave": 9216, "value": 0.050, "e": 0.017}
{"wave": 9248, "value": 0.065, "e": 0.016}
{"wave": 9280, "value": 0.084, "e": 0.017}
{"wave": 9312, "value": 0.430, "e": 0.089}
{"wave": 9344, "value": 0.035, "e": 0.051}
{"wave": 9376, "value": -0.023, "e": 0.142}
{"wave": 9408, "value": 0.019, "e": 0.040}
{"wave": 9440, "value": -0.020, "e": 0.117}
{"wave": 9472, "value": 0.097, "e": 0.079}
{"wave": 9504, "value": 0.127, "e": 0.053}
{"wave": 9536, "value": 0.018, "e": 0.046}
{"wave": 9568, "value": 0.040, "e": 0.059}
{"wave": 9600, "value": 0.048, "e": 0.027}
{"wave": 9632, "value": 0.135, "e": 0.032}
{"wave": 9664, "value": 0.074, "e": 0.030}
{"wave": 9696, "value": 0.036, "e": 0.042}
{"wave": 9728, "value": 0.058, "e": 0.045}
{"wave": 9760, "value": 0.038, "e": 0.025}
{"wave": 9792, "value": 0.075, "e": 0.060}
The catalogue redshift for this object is 1.316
